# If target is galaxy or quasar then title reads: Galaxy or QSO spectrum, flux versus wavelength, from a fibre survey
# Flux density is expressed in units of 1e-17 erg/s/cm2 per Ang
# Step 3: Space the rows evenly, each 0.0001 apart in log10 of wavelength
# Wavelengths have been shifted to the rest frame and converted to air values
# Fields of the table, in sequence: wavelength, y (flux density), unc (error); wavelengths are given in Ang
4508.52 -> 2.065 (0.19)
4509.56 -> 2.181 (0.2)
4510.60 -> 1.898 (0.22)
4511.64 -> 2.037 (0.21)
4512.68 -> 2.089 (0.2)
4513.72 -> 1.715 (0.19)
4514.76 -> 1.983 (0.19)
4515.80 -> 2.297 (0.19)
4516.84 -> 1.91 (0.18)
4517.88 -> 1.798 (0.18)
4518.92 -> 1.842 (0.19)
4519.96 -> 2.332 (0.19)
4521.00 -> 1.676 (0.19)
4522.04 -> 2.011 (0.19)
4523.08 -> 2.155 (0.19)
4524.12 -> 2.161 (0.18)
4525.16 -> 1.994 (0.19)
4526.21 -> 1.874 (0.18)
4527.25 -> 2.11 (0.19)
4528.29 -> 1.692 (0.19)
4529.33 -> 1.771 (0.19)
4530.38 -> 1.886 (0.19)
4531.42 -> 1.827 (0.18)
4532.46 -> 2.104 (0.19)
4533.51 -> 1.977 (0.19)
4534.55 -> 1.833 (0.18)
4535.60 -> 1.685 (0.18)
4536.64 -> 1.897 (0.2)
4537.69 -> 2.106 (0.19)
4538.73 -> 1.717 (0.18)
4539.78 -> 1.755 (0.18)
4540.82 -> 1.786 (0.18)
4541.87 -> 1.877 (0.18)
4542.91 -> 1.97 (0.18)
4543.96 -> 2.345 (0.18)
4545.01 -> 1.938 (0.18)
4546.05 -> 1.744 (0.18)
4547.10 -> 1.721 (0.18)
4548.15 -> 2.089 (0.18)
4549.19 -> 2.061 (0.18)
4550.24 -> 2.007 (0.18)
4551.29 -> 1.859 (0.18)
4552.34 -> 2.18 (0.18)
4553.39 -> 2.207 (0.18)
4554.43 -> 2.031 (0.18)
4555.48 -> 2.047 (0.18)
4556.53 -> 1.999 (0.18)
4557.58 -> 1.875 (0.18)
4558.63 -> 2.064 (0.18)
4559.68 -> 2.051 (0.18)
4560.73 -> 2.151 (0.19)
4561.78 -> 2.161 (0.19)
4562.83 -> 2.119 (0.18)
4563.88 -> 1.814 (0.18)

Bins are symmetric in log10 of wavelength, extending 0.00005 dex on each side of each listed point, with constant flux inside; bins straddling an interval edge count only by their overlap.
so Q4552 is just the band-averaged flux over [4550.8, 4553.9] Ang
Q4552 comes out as 2.08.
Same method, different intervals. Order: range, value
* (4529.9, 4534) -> 1.95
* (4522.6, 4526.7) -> 2.04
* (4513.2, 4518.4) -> 1.94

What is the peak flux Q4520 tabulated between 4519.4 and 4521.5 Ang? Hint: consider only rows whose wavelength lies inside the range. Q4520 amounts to 2.332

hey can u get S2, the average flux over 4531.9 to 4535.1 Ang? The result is 1.96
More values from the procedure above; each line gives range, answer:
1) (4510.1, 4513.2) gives 2.01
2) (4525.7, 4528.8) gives 1.9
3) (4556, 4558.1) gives 1.94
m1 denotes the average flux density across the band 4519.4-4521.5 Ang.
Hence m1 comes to 2.01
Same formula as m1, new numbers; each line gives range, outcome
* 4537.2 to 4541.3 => 1.84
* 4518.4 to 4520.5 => 2.08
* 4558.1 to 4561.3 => 2.09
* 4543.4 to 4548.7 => 1.97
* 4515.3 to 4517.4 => 2.1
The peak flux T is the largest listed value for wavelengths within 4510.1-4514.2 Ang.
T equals 2.089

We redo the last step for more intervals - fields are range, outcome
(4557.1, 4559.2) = 2.064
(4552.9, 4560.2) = 2.207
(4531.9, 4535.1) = 2.104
